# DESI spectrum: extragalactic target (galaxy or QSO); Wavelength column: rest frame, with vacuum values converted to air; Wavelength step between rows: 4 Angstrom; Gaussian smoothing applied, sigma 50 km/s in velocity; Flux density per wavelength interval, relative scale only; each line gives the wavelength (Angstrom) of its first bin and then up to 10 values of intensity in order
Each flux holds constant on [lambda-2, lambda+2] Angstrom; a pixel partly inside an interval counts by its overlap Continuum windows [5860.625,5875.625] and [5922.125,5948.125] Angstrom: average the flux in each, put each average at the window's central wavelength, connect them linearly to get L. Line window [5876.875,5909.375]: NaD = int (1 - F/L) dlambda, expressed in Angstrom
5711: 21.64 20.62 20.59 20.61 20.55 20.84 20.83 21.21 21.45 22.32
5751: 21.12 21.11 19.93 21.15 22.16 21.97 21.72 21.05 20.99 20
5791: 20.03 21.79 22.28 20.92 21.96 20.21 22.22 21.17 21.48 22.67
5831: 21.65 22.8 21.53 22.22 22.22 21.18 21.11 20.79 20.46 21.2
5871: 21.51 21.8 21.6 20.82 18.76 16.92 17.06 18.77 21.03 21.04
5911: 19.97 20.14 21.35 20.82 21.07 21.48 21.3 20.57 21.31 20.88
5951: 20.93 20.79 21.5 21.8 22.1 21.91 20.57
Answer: 2.5 Angstrom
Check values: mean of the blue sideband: 21.2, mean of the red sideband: 21.1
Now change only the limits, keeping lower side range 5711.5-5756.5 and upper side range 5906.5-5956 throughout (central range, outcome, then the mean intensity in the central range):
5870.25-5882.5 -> -0.4 Angstrom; 21.5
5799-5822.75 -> -0.5 Angstrom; 21.4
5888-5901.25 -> 2.0 Angstrom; 17.7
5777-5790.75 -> 0.3 Angstrom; 20.6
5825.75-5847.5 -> -1.2 Angstrom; 22.2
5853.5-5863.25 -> 0.1 Angstrom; 20.8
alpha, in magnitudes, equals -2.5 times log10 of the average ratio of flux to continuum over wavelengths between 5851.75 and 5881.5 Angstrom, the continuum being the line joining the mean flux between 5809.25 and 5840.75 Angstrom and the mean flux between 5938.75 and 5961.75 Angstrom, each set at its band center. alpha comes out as 0.02 mag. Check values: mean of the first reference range 21.7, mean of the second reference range 21.1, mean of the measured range 21.2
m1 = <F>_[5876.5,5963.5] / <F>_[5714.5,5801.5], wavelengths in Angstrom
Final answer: 0.97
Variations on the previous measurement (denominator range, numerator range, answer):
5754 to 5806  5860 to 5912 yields 0.95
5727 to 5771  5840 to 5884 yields 1.01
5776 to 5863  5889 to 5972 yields 0.96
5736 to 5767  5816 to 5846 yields 1.03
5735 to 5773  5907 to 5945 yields 0.98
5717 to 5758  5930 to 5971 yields 1.01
